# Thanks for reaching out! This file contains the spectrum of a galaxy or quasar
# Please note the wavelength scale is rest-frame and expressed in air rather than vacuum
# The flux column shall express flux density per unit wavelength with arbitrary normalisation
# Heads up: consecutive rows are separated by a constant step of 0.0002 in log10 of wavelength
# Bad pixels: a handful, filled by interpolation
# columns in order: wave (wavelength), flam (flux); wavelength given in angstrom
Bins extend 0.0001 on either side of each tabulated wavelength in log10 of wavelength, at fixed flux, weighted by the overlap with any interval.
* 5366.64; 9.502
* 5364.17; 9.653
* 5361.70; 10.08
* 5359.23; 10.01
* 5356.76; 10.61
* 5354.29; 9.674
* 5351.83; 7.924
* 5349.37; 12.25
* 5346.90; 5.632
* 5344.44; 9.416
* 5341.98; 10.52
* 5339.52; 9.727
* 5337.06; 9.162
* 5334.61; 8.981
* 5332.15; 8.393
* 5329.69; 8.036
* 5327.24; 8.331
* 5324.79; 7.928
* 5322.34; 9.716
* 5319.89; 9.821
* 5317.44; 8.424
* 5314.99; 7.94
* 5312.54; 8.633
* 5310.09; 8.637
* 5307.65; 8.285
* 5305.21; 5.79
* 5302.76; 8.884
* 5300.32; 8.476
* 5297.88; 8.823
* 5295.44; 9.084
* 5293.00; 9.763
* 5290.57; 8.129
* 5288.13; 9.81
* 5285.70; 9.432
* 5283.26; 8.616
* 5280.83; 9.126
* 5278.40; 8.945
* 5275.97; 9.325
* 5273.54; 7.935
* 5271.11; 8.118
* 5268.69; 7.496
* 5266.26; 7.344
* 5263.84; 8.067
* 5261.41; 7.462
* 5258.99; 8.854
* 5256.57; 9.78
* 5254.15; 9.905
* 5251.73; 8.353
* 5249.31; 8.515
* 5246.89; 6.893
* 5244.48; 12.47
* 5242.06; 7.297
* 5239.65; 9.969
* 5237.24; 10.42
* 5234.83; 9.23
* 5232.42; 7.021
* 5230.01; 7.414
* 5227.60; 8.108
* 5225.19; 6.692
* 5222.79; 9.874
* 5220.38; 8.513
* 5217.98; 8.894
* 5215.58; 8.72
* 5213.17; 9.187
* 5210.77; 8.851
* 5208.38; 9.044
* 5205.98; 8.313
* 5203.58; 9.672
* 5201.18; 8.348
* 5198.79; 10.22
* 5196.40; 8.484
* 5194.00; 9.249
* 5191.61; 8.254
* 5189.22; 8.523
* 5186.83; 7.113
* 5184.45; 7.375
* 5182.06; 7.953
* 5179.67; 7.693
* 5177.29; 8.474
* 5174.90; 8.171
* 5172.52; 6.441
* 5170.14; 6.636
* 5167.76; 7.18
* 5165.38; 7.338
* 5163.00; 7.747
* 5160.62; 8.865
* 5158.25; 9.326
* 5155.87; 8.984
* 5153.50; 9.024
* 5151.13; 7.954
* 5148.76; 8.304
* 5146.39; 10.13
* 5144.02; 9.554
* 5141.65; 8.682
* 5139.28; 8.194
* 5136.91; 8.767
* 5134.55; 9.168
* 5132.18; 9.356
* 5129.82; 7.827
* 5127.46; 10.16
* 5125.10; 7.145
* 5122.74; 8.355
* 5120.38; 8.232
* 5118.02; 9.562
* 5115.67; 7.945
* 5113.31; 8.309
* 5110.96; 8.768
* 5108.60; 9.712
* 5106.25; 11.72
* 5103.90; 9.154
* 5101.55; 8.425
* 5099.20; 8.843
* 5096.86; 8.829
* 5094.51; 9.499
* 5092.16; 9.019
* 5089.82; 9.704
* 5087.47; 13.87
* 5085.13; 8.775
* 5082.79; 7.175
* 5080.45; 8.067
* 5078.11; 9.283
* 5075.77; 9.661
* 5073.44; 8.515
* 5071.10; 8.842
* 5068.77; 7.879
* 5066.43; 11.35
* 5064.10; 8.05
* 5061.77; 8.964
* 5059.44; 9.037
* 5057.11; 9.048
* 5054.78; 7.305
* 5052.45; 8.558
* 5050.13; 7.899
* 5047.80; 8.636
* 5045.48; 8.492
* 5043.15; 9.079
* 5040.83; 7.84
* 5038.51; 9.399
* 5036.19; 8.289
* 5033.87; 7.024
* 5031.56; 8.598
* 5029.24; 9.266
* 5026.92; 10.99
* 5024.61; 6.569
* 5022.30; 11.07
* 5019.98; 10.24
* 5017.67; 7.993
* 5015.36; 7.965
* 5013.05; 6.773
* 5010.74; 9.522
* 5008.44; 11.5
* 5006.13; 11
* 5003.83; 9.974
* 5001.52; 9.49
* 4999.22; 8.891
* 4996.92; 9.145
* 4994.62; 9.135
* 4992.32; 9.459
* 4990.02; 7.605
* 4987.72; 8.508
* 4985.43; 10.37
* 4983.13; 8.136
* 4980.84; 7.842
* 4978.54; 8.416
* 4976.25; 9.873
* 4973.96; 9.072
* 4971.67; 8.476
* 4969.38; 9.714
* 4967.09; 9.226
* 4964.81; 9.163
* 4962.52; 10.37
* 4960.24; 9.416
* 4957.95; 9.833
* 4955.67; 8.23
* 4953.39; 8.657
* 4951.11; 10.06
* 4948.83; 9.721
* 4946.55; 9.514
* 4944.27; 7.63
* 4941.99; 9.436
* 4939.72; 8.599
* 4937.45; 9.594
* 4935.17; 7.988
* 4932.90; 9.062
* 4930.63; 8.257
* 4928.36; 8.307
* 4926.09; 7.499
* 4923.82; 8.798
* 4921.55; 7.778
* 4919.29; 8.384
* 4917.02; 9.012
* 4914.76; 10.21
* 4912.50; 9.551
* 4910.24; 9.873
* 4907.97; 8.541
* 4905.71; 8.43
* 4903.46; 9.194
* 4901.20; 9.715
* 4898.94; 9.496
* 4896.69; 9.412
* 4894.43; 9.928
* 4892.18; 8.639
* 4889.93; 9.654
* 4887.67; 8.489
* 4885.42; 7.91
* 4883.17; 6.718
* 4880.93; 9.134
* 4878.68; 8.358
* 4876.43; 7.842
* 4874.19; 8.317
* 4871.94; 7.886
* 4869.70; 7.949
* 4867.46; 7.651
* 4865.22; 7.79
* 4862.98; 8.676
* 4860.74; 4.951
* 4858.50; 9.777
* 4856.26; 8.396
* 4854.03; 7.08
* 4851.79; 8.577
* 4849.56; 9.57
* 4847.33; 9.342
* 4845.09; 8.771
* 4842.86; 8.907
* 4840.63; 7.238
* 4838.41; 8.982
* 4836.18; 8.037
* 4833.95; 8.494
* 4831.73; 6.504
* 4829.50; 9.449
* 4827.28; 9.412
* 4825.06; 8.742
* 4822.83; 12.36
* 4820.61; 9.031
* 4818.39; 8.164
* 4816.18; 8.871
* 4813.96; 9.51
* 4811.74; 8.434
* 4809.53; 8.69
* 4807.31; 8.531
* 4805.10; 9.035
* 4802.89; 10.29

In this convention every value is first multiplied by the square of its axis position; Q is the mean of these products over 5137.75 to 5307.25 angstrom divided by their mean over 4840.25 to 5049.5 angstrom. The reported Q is 1.08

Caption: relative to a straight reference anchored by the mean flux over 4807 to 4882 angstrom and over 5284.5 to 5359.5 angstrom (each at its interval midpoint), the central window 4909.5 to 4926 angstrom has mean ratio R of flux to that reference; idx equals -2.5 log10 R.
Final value -0.05 mag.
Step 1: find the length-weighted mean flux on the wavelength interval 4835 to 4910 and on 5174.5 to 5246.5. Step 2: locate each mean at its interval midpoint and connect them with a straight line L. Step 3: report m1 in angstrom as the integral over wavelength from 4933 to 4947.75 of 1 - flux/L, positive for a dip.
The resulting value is -0.5 angstrom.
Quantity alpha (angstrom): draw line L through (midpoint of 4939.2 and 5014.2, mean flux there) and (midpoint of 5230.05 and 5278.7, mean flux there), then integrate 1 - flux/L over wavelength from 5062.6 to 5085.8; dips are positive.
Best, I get 0.59 angstrom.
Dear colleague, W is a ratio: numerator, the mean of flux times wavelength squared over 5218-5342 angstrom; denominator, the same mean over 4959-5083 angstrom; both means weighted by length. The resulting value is 1.07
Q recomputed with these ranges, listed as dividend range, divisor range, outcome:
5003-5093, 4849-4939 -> 1.12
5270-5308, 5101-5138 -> 1.04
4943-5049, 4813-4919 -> 1.10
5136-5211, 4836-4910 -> 1.11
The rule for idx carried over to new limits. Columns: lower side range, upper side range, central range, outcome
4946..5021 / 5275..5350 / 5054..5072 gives 0.031 mag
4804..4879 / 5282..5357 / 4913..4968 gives -0.047 mag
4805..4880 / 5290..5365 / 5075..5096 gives -0.086 mag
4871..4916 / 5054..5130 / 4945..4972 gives -0.053 mag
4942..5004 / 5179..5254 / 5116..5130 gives 0.030 mag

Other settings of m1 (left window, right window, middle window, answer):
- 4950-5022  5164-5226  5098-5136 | -1.3 angstrom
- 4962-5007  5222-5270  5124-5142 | 0.3 angstrom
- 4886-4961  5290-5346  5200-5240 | 0.4 angstrom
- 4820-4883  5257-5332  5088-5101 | -1.4 angstrom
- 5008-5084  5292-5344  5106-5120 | -0.6 angstrom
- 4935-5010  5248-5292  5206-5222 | -0.2 angstrom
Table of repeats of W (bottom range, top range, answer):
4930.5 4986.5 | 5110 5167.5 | 1.02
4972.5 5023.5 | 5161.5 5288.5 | 1.01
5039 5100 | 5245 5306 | 1.04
